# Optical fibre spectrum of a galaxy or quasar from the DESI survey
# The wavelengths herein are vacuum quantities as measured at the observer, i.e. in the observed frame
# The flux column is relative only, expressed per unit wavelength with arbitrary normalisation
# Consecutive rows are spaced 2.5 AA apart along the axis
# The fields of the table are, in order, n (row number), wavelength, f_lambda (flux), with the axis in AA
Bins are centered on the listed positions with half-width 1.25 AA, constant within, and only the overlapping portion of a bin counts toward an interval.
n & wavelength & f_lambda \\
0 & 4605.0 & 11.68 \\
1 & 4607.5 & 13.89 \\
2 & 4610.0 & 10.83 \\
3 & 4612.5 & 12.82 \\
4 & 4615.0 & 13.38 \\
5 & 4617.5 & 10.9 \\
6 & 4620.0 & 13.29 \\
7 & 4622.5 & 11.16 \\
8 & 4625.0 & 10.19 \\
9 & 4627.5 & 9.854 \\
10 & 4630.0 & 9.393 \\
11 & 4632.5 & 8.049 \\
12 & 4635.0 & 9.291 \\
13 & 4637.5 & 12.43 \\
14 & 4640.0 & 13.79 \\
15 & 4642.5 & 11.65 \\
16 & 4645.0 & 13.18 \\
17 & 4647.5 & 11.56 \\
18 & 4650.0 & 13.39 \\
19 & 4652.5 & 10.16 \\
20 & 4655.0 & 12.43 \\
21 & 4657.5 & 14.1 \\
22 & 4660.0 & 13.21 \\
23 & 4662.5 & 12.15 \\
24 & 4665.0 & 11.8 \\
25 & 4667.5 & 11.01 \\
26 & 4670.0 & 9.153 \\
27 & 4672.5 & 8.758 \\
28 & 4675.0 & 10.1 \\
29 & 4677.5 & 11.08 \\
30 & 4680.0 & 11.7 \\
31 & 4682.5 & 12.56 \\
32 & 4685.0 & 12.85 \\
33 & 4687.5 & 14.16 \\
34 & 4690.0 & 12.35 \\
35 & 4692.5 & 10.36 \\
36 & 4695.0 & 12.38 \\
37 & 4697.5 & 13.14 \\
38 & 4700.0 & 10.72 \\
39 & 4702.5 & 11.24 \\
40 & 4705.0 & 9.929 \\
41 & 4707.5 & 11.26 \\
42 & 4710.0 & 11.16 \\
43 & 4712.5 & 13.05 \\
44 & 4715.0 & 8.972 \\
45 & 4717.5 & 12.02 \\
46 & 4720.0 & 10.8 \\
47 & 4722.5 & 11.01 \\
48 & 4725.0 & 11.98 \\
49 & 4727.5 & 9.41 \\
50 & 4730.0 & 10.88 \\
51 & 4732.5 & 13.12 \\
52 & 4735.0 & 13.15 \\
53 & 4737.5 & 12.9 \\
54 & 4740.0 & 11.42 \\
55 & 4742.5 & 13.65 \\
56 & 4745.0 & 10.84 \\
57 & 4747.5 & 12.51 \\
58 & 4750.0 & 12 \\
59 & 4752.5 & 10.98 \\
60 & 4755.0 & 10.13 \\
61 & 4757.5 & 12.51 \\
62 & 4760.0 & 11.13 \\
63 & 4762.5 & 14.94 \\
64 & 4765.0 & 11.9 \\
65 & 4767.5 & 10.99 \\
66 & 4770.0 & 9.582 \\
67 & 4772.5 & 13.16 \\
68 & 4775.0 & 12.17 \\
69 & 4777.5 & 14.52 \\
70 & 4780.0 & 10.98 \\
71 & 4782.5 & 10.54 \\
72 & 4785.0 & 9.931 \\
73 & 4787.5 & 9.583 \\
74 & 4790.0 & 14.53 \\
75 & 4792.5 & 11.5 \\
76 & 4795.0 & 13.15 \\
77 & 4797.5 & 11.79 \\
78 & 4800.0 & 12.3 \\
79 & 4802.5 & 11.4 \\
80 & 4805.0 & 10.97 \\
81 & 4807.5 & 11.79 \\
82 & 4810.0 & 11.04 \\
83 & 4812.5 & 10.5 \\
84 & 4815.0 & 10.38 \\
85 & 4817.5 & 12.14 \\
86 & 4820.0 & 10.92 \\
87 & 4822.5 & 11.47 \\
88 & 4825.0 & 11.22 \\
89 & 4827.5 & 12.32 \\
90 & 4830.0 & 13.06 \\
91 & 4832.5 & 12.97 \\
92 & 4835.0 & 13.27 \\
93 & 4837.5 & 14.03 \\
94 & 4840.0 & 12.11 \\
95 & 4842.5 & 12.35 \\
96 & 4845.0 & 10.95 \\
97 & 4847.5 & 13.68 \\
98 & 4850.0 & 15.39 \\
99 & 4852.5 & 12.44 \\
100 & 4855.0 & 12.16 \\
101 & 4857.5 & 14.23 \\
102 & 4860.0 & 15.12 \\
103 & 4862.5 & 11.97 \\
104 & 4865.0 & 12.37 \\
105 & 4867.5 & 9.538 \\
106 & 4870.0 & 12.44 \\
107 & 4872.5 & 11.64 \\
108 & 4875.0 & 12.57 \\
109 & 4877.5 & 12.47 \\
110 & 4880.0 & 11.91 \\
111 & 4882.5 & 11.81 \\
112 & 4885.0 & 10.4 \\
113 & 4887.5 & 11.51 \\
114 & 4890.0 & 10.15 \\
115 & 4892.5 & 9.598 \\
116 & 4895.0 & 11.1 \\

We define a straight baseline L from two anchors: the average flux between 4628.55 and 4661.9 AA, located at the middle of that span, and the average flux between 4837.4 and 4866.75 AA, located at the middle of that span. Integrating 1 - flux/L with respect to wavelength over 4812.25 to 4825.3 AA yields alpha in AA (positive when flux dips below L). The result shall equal 1.7 AA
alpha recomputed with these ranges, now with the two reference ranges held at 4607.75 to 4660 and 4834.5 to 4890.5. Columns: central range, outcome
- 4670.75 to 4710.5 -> 1.31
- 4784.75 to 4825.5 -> 2.40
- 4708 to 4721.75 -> 0.84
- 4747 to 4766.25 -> 0.10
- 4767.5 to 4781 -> 0.12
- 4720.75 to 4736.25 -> 0.52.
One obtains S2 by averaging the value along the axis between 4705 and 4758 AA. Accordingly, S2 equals 11.6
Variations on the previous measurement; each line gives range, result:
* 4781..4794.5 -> 11.3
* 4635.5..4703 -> 11.9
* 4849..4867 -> 13.2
